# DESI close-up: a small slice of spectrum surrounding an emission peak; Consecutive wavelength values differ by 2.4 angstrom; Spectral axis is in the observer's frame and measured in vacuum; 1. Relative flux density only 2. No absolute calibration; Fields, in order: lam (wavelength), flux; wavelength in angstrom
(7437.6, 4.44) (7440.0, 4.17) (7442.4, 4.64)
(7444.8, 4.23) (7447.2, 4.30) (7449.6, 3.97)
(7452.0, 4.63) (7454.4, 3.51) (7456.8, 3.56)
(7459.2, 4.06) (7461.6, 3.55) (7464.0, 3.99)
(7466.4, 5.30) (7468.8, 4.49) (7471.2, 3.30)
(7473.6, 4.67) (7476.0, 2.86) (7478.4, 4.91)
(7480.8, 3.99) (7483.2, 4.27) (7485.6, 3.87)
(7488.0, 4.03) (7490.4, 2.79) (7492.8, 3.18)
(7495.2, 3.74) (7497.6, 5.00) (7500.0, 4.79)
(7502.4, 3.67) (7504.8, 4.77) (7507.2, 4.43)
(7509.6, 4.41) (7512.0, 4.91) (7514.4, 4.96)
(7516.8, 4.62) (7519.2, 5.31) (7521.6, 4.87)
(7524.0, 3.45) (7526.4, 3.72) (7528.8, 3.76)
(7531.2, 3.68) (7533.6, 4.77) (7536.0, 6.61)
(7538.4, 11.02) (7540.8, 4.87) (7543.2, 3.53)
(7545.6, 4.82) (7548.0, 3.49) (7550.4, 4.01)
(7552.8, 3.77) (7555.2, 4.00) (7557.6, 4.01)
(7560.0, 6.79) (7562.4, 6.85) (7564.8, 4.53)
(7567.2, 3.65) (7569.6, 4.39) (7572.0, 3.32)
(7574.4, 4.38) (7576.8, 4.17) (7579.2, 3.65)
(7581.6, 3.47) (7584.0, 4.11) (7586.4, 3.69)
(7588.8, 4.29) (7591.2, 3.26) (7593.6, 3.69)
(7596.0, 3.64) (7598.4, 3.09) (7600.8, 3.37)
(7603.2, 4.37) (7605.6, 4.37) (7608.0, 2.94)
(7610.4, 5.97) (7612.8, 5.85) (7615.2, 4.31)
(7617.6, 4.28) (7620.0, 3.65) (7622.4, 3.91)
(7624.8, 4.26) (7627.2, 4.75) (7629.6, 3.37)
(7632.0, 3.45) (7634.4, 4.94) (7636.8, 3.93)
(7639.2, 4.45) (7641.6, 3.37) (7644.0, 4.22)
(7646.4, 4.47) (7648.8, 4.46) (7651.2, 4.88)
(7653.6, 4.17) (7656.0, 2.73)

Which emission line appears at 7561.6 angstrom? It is [N II] 6583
